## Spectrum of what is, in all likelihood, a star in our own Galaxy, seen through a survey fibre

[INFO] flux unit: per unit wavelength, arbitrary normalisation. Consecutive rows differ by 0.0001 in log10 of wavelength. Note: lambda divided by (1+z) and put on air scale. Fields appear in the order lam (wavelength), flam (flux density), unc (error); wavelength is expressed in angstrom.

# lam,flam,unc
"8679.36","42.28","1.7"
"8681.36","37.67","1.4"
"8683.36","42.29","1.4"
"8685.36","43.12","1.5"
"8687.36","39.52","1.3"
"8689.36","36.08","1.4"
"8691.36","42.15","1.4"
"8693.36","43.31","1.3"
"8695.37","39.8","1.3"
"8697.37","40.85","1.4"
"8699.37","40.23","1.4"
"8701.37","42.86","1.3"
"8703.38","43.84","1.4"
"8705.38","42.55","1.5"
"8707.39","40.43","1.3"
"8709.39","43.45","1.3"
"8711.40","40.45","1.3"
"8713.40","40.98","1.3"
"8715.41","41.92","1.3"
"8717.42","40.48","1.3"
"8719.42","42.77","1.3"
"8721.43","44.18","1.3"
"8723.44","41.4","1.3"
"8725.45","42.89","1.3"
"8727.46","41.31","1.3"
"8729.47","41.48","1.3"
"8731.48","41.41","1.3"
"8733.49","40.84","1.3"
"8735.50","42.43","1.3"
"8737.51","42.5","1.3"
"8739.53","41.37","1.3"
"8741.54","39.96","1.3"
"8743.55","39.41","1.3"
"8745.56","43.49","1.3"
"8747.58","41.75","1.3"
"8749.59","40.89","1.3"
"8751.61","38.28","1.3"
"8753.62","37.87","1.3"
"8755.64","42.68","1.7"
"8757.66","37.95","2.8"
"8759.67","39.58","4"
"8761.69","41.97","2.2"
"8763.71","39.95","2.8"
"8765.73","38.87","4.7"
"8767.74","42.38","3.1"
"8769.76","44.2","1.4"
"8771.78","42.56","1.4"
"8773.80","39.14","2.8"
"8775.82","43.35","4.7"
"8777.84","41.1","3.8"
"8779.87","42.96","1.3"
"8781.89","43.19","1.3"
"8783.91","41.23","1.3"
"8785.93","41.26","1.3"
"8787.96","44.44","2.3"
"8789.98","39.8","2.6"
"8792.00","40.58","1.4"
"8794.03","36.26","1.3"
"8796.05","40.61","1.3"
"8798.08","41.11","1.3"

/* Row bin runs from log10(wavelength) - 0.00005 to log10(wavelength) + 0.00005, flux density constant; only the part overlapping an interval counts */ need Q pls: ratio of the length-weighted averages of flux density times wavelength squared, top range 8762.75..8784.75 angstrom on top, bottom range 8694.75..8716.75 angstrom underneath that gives 1.02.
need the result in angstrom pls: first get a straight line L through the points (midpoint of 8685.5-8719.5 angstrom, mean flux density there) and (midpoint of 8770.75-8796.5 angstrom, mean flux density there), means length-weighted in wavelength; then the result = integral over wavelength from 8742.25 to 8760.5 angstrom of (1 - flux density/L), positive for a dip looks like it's 0.5 angstrom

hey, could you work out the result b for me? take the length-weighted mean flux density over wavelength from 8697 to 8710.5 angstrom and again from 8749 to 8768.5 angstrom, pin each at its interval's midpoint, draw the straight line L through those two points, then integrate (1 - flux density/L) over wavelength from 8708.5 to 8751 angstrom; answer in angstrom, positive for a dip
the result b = -0.6 angstrom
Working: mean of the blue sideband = 42.1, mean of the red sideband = 40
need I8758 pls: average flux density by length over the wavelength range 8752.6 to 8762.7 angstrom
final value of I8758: 40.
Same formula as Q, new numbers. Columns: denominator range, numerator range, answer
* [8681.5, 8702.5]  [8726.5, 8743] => 1.02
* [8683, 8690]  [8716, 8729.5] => 1.05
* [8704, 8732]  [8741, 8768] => 0.97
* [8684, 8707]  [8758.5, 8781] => 1.02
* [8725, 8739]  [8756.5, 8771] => 0.98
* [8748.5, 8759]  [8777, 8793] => 1.06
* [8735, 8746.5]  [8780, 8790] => 1.03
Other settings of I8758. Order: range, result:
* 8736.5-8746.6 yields 41.3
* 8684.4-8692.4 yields 40.2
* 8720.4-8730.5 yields 42.2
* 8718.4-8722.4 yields 43.5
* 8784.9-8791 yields 41.9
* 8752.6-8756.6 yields 40.2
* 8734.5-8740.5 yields 42.1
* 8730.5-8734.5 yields 41.1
